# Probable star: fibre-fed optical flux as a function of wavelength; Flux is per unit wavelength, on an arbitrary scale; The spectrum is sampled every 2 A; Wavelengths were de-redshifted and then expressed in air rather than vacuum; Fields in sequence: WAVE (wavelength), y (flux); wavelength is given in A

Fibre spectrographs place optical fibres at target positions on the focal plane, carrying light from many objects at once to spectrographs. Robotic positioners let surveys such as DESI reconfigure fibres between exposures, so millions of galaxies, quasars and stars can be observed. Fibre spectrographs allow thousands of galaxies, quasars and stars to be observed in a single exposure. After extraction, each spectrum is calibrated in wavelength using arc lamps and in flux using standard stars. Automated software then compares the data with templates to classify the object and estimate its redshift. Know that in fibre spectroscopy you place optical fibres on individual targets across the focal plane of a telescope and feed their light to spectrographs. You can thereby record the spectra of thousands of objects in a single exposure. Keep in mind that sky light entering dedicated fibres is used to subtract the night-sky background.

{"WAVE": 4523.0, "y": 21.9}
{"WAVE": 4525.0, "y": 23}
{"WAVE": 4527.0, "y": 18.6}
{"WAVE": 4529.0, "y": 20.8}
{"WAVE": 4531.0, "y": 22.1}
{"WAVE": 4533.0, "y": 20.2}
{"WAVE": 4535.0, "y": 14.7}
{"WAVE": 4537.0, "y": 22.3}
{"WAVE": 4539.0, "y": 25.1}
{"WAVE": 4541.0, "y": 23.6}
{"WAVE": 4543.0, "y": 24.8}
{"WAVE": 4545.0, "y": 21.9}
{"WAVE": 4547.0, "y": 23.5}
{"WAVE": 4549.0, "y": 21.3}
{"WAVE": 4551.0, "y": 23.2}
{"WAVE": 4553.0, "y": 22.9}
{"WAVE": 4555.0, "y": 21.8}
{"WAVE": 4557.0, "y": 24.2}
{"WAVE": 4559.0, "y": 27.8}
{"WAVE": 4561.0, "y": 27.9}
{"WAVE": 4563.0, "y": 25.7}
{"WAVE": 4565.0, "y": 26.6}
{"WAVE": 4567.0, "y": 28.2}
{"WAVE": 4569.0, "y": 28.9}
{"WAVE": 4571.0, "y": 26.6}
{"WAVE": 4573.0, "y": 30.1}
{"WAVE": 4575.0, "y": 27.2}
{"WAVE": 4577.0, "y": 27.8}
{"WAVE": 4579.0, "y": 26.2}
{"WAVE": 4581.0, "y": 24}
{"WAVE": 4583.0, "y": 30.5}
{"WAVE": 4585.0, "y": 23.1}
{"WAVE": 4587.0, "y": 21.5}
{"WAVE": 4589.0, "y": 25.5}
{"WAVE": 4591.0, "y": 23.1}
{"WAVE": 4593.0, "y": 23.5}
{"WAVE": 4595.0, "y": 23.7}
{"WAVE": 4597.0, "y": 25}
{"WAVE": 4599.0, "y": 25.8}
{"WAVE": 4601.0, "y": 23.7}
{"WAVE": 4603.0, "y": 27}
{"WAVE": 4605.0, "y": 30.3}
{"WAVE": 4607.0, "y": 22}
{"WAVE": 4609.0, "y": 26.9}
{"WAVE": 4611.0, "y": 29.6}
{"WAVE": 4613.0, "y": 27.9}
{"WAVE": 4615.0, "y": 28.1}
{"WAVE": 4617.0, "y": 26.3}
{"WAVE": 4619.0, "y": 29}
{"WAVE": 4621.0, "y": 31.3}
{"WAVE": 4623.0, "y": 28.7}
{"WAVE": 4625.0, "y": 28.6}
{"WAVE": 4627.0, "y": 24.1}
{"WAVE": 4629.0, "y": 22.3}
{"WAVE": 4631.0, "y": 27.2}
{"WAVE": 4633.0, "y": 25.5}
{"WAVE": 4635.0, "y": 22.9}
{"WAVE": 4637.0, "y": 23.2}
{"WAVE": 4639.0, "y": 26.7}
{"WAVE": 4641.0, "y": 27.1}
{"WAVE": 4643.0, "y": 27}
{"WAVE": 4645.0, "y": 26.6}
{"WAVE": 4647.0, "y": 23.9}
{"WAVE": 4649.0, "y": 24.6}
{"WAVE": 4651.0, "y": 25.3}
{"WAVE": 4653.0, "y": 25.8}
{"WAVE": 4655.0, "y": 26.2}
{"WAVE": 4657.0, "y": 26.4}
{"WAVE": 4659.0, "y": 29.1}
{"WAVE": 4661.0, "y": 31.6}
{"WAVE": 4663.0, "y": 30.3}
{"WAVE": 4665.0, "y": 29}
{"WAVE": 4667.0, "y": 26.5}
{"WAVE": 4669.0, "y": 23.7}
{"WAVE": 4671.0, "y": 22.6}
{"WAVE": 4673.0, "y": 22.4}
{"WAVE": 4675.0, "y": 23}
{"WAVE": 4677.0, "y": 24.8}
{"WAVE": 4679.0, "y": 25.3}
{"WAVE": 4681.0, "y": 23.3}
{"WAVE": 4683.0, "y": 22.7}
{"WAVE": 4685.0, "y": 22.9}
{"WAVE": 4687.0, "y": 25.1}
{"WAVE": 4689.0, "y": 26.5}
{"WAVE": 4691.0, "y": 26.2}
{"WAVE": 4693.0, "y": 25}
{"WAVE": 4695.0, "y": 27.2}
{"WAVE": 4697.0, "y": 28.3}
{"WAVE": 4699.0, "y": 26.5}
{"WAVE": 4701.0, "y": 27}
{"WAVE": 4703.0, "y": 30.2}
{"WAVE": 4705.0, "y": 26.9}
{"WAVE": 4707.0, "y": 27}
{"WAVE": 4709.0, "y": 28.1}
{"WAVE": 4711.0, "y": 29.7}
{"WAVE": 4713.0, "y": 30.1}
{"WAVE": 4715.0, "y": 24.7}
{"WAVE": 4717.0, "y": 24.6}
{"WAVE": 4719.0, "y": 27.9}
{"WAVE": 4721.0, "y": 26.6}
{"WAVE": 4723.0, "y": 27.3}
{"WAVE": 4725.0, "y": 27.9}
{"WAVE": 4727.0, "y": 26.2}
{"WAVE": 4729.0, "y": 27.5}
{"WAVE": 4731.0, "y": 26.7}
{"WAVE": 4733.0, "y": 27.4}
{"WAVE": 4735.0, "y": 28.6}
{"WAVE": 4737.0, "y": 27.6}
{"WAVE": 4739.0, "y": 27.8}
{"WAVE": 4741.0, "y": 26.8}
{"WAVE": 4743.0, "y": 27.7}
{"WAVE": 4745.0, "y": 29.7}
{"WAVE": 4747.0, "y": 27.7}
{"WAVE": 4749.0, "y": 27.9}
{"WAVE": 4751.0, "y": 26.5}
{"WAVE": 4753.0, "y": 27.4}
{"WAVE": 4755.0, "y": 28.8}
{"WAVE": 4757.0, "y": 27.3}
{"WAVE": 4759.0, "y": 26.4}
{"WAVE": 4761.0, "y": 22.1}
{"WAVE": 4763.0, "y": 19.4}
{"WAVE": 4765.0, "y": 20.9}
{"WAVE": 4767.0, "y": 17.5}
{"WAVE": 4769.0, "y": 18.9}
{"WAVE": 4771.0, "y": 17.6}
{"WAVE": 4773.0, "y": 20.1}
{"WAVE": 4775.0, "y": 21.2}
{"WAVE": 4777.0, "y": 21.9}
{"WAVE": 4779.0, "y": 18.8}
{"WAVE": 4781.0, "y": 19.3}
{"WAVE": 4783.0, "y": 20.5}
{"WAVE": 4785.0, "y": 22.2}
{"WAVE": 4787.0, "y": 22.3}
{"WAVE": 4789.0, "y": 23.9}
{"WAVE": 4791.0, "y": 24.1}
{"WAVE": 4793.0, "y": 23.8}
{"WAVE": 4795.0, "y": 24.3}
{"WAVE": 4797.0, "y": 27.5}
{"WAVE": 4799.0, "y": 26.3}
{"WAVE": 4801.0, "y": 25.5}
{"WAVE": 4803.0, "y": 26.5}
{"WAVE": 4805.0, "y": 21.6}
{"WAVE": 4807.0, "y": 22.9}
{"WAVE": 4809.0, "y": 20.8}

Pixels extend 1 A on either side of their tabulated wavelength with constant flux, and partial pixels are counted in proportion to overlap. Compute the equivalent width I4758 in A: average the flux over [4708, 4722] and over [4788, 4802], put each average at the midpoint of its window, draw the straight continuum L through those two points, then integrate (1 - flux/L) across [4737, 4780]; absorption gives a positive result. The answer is 3.5 A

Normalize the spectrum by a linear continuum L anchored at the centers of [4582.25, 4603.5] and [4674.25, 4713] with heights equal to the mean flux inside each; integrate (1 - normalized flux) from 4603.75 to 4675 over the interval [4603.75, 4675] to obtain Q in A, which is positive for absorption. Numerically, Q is -3.17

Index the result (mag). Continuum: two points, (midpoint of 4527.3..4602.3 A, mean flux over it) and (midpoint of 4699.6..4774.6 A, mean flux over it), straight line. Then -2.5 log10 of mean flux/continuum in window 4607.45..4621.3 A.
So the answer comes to -0.131 mag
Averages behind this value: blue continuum 24.4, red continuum 26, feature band 28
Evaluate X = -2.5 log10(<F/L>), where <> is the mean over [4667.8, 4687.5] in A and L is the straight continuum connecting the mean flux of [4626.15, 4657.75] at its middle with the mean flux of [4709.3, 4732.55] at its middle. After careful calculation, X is 0.11 mag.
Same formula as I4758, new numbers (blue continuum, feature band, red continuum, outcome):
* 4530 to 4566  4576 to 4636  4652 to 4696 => -4.0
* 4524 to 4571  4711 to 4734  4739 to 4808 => -3.3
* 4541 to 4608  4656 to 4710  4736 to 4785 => -4.1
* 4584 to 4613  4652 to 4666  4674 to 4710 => -1.5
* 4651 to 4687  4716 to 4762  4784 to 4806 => -4.1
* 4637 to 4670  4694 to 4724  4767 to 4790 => -4.4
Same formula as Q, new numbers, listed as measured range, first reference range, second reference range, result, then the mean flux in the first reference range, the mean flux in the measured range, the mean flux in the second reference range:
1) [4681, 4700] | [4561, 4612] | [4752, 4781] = -1.43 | 26.1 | 25.5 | 21.9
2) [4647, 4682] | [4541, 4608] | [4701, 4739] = 1.09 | 25.3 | 25.8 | 27.5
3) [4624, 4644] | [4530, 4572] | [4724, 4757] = 0.09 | 24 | 25.5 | 27.6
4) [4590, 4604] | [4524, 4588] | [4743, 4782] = -0.29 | 24.3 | 24.5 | 23.2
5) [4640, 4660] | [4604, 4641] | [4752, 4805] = -0.13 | 26.7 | 26.2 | 22.8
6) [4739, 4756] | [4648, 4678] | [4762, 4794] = -4.31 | 26.1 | 27.8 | 20.8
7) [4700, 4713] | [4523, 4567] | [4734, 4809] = -2.51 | 23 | 28.3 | 24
